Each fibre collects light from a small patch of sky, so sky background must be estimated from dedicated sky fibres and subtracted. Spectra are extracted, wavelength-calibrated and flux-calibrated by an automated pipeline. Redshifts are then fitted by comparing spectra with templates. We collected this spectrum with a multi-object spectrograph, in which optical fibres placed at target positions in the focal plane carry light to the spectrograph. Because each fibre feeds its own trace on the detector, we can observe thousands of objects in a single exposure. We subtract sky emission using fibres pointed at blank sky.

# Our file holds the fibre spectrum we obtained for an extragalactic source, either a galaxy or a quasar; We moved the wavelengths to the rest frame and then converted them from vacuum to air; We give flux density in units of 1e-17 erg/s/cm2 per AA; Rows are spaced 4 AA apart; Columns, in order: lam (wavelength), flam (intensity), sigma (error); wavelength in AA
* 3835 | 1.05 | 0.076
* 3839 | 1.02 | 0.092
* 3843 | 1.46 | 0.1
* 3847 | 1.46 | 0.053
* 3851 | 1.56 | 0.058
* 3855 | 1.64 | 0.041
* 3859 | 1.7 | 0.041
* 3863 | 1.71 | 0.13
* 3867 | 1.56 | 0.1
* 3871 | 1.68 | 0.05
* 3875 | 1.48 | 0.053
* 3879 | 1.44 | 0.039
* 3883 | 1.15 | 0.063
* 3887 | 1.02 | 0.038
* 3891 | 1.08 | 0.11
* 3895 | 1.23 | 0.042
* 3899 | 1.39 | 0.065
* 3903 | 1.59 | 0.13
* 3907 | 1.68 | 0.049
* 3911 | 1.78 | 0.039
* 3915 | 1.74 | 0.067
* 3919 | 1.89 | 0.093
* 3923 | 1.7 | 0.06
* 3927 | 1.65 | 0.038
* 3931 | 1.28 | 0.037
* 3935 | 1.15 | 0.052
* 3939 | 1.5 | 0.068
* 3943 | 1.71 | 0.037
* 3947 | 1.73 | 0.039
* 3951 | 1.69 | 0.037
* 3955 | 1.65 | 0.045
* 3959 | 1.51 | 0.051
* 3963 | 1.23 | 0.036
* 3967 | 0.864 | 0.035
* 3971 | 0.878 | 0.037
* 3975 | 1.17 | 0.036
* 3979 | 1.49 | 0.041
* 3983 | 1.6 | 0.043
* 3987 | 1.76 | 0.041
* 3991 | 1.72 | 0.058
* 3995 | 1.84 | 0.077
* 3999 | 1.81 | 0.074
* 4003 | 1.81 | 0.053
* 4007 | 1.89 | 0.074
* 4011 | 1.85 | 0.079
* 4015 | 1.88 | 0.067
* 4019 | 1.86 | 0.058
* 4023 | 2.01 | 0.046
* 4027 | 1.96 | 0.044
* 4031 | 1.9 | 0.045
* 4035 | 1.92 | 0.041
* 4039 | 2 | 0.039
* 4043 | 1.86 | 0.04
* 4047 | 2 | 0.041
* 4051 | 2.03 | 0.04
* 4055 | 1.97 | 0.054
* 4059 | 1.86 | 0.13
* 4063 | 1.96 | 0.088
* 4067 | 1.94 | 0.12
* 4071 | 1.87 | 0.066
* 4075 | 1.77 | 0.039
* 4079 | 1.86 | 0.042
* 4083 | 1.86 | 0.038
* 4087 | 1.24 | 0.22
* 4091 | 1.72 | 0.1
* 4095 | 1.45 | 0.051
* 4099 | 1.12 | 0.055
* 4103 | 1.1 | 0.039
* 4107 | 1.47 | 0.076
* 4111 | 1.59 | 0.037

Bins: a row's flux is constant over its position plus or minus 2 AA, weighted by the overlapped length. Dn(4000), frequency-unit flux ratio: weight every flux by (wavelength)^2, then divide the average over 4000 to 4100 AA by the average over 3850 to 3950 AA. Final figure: 1.29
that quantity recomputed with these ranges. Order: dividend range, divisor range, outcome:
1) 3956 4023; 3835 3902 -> 1.21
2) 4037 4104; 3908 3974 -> 1.25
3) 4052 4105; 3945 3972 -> 1.29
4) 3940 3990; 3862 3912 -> 1.05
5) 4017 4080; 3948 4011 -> 1.29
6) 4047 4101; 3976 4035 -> 1.00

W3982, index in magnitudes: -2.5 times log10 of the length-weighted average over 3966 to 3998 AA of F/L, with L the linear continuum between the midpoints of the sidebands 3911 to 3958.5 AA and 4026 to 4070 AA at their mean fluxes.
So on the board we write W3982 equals 0.21 mag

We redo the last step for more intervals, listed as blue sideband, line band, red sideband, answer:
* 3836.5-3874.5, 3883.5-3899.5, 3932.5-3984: 0.26 mag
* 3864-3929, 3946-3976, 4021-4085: 0.25 mag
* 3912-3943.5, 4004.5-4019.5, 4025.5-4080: -0.03 mag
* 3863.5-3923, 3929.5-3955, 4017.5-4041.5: 0.09 mag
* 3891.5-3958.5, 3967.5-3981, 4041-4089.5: 0.41 mag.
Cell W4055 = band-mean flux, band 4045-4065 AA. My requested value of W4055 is 1.96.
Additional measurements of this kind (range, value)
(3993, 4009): 1.84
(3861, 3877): 1.61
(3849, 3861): 1.63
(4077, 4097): 1.63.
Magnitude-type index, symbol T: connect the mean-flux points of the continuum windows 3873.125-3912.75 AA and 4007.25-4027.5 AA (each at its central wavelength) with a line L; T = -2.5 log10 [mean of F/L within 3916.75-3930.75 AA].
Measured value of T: -0.121 mag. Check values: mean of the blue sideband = 1.38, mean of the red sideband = 1.91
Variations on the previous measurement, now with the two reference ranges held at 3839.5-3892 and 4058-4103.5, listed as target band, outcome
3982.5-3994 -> -0.10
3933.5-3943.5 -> 0.07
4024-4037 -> -0.20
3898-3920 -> -0.13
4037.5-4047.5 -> -0.20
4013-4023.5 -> -0.19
